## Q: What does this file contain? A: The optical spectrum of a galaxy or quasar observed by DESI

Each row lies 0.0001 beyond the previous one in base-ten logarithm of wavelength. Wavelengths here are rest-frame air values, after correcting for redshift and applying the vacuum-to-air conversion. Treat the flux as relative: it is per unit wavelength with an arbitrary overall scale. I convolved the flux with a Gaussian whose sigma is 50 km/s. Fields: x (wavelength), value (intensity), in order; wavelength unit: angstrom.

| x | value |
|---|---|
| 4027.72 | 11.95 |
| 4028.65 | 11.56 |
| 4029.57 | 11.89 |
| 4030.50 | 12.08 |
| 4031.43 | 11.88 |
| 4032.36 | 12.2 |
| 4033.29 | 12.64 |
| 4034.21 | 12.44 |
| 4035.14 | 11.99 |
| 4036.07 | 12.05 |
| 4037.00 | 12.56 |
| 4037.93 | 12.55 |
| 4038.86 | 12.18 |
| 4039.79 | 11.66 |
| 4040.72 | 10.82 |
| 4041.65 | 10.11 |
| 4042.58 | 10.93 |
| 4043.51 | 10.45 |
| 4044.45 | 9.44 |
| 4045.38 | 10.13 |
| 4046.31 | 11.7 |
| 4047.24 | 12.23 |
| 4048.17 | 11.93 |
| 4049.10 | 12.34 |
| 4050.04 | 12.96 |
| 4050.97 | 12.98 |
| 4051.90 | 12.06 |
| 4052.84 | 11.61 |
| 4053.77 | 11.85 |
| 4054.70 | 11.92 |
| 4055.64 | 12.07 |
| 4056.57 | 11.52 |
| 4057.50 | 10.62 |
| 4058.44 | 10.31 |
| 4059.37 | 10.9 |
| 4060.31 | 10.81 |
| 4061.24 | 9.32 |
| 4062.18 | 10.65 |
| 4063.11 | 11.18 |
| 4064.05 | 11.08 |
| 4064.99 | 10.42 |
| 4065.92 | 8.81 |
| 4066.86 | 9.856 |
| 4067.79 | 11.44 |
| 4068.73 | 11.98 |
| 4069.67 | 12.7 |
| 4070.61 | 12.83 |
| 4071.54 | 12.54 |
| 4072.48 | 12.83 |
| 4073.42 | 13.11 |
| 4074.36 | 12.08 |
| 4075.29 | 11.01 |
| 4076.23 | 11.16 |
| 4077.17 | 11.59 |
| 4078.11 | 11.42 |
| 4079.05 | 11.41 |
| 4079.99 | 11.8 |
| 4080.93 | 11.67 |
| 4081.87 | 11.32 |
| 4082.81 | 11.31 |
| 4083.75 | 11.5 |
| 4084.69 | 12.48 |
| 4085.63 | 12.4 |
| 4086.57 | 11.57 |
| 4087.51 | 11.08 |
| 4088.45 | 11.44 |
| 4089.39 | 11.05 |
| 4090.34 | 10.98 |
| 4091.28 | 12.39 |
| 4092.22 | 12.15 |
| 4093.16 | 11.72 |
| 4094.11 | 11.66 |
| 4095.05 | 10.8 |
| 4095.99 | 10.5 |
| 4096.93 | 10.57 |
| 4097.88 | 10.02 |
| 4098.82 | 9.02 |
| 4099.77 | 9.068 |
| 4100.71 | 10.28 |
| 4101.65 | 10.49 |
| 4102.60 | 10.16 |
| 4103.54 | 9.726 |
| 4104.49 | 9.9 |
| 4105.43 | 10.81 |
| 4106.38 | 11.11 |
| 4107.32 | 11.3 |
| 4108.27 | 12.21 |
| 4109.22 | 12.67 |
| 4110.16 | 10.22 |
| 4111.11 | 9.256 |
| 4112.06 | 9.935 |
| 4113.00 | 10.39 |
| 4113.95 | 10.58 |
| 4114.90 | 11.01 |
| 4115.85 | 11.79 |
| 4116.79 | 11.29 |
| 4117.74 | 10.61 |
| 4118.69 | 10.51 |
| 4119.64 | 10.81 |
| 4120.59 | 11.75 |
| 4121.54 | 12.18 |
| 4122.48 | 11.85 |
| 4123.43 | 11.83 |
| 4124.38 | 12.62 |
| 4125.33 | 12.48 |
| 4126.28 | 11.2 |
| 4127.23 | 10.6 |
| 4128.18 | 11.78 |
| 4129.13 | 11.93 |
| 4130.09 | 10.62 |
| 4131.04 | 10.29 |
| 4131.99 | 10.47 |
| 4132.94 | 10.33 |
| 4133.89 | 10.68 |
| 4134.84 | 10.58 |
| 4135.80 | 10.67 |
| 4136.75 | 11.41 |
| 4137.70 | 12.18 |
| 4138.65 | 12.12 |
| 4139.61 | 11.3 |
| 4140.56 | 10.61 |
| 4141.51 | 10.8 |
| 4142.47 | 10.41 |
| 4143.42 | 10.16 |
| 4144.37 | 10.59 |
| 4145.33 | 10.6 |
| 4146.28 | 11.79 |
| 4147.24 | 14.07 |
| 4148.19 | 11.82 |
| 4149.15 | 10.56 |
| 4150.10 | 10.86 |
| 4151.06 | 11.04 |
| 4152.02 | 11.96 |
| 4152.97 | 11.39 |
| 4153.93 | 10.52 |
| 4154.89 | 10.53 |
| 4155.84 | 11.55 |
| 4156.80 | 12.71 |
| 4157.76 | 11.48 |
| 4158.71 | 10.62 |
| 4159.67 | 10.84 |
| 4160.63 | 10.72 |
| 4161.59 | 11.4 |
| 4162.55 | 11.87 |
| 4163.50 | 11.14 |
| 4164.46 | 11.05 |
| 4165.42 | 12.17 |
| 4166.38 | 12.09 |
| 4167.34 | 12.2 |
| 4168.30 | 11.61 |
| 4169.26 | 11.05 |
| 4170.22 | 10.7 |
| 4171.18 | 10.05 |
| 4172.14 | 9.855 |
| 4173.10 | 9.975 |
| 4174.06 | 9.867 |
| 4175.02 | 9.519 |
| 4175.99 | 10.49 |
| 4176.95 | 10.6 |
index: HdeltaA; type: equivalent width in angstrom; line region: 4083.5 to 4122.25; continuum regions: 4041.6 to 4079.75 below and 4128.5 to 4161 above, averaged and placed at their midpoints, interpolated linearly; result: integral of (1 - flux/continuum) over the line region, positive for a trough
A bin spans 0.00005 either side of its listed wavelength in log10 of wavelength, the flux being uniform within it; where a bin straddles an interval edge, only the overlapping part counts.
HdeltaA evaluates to 1.0 angstrom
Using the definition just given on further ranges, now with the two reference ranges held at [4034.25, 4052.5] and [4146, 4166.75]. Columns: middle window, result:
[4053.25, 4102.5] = 1.5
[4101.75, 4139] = 1.5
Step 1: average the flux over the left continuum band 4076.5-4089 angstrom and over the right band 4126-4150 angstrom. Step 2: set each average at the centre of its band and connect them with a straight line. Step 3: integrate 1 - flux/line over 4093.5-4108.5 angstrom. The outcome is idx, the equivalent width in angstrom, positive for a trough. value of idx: 1.3 angstrom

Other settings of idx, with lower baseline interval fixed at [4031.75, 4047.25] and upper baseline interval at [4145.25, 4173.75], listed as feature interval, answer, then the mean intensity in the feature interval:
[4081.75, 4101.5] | 0.6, 11.1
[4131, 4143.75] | 0.5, 10.9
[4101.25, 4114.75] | 0.9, 10.6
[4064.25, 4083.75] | -0.2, 11.6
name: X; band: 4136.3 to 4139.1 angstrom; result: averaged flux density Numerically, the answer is 11.9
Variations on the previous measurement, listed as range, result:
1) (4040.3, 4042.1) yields 10.5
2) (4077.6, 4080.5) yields 11.5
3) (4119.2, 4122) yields 11.6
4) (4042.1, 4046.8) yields 10.5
